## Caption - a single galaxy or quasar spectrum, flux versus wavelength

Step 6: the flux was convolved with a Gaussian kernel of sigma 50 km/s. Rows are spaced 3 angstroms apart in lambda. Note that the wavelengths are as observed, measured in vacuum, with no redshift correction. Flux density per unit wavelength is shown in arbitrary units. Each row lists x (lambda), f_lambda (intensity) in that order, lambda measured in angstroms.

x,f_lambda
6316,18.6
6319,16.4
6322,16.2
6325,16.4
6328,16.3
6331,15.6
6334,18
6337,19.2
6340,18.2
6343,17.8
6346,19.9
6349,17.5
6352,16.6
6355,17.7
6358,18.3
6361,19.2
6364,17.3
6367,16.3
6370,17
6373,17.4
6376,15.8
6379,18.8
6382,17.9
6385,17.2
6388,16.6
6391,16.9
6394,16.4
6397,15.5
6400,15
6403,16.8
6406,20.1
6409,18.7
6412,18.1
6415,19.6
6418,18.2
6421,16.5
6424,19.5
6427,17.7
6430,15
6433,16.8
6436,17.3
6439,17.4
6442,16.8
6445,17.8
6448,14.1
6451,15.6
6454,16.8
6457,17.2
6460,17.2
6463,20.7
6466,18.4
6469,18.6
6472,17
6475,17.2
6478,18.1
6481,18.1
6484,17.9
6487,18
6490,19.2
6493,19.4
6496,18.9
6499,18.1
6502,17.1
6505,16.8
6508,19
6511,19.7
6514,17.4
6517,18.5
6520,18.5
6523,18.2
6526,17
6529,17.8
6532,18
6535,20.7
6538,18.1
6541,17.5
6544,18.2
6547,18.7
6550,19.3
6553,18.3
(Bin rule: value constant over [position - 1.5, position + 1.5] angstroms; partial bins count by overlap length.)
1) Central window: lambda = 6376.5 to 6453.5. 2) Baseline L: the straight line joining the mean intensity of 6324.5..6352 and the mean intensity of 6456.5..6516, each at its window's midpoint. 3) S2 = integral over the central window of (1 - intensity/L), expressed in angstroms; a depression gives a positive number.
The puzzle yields 3.2 angstroms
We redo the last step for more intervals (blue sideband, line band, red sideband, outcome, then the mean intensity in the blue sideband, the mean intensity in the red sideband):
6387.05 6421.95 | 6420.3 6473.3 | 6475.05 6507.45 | 1.5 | 17.4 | 18.1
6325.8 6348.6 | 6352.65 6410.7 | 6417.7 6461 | 0.3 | 17.8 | 16.9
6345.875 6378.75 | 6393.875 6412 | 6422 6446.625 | 0.1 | 17.5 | 17.3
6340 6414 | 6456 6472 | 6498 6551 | -0.3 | 17.5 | 18.2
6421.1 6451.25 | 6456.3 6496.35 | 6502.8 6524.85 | -1.6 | 16.8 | 18.2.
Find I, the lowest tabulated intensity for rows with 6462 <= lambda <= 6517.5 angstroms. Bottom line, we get 16.8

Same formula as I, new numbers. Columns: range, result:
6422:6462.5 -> 14.1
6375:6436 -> 15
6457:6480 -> 17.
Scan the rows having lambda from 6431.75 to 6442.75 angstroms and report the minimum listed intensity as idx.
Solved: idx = 16.8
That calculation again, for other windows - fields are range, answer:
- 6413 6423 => 16.5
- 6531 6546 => 17.5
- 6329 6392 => 15.6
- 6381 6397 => 15.5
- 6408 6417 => 18.1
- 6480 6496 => 17.9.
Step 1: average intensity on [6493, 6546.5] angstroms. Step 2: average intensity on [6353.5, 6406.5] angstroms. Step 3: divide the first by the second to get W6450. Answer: 1.06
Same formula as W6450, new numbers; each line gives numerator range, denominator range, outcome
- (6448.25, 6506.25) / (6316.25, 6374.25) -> 1.02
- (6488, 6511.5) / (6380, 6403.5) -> 1.11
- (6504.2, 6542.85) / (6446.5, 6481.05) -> 1.05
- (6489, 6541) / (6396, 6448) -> 1.06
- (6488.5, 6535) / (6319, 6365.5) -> 1.04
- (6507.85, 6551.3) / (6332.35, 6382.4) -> 1.03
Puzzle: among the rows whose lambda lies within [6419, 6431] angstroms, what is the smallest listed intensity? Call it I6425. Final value 15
